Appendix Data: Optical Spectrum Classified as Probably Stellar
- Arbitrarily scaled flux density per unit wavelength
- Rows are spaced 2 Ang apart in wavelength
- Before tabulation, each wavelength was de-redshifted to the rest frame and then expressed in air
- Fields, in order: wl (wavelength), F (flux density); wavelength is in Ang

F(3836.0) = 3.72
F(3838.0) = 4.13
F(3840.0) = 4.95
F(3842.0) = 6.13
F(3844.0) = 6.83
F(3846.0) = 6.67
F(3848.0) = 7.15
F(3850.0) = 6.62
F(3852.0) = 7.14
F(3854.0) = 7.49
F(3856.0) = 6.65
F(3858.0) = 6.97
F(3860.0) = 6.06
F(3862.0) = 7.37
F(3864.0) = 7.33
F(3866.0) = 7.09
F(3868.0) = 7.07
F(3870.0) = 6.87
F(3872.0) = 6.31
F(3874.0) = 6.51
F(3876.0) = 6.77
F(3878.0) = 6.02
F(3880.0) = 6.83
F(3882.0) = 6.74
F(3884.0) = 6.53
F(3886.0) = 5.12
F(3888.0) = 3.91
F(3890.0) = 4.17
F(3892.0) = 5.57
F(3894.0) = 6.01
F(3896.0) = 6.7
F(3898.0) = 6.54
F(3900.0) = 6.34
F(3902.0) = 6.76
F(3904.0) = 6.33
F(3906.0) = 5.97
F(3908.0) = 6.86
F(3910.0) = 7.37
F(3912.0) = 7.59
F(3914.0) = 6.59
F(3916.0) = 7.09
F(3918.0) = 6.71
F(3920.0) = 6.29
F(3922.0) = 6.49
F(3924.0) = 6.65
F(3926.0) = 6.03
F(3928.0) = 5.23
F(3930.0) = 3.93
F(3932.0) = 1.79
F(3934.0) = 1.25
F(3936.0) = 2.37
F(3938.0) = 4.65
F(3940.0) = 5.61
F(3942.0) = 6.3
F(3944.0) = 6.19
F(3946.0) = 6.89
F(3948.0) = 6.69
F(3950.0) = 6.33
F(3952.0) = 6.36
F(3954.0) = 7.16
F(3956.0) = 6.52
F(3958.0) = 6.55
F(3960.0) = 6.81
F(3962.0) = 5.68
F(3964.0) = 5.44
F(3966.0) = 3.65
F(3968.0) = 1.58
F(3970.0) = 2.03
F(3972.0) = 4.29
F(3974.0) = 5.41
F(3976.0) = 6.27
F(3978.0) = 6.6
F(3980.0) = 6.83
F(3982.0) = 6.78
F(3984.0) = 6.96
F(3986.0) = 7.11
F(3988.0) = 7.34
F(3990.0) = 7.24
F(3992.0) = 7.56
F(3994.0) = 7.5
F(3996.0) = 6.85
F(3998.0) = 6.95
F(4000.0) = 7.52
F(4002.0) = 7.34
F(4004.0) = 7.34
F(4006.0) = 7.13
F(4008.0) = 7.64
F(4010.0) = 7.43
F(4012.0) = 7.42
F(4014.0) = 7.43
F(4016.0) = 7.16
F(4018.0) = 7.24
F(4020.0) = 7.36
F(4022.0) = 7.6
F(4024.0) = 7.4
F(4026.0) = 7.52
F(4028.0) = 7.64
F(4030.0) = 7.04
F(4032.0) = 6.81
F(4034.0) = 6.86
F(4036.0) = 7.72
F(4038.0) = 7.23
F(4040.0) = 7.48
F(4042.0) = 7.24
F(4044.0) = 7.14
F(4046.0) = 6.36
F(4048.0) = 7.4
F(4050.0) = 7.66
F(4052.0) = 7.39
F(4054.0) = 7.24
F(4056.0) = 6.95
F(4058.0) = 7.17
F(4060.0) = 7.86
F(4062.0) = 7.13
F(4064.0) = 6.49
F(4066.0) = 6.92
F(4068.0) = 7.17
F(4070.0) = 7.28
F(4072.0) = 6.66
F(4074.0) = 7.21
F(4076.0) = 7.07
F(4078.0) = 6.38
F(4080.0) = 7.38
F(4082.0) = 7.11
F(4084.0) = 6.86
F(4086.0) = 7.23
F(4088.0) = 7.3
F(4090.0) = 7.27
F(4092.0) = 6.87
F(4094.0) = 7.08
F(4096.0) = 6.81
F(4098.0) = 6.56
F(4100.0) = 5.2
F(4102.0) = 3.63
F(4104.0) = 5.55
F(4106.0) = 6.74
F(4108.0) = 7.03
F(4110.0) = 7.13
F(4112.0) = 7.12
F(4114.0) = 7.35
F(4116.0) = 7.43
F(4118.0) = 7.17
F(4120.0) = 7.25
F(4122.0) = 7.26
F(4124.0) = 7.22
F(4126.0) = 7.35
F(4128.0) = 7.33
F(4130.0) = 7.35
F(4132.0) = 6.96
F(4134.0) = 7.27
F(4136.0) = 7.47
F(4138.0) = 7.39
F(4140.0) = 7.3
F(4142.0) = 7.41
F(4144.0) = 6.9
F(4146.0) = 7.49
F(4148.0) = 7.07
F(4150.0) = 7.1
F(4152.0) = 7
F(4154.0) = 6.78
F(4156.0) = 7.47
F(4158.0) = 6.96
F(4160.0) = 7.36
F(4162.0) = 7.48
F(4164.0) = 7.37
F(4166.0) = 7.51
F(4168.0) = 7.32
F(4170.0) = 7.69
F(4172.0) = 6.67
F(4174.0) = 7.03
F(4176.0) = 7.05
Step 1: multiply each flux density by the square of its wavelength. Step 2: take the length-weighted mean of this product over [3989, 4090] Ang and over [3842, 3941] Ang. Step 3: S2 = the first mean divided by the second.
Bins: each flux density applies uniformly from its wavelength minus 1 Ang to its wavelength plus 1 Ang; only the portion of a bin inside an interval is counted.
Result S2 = 1.3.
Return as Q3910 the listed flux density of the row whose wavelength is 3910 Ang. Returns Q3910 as 7.37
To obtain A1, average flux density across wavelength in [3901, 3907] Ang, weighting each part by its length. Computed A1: 6.35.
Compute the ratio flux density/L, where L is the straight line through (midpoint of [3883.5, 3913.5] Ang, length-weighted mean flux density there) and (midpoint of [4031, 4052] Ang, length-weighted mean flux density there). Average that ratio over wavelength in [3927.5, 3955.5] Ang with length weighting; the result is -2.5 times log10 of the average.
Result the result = 0.26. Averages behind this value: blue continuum 6.12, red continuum 7.2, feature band 5.08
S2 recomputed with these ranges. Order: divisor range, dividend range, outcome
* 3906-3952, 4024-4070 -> 1.34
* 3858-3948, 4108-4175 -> 1.36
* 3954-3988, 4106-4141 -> 1.39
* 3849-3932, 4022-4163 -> 1.23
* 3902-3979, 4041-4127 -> 1.34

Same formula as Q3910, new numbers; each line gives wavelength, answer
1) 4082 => 7.11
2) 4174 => 7.03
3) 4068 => 7.17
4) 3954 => 7.16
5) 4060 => 7.86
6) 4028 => 7.64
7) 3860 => 6.06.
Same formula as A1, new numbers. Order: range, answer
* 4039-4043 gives 7.36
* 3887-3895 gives 4.92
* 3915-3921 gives 6.7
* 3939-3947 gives 6.25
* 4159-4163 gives 7.42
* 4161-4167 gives 7.45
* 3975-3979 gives 6.43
